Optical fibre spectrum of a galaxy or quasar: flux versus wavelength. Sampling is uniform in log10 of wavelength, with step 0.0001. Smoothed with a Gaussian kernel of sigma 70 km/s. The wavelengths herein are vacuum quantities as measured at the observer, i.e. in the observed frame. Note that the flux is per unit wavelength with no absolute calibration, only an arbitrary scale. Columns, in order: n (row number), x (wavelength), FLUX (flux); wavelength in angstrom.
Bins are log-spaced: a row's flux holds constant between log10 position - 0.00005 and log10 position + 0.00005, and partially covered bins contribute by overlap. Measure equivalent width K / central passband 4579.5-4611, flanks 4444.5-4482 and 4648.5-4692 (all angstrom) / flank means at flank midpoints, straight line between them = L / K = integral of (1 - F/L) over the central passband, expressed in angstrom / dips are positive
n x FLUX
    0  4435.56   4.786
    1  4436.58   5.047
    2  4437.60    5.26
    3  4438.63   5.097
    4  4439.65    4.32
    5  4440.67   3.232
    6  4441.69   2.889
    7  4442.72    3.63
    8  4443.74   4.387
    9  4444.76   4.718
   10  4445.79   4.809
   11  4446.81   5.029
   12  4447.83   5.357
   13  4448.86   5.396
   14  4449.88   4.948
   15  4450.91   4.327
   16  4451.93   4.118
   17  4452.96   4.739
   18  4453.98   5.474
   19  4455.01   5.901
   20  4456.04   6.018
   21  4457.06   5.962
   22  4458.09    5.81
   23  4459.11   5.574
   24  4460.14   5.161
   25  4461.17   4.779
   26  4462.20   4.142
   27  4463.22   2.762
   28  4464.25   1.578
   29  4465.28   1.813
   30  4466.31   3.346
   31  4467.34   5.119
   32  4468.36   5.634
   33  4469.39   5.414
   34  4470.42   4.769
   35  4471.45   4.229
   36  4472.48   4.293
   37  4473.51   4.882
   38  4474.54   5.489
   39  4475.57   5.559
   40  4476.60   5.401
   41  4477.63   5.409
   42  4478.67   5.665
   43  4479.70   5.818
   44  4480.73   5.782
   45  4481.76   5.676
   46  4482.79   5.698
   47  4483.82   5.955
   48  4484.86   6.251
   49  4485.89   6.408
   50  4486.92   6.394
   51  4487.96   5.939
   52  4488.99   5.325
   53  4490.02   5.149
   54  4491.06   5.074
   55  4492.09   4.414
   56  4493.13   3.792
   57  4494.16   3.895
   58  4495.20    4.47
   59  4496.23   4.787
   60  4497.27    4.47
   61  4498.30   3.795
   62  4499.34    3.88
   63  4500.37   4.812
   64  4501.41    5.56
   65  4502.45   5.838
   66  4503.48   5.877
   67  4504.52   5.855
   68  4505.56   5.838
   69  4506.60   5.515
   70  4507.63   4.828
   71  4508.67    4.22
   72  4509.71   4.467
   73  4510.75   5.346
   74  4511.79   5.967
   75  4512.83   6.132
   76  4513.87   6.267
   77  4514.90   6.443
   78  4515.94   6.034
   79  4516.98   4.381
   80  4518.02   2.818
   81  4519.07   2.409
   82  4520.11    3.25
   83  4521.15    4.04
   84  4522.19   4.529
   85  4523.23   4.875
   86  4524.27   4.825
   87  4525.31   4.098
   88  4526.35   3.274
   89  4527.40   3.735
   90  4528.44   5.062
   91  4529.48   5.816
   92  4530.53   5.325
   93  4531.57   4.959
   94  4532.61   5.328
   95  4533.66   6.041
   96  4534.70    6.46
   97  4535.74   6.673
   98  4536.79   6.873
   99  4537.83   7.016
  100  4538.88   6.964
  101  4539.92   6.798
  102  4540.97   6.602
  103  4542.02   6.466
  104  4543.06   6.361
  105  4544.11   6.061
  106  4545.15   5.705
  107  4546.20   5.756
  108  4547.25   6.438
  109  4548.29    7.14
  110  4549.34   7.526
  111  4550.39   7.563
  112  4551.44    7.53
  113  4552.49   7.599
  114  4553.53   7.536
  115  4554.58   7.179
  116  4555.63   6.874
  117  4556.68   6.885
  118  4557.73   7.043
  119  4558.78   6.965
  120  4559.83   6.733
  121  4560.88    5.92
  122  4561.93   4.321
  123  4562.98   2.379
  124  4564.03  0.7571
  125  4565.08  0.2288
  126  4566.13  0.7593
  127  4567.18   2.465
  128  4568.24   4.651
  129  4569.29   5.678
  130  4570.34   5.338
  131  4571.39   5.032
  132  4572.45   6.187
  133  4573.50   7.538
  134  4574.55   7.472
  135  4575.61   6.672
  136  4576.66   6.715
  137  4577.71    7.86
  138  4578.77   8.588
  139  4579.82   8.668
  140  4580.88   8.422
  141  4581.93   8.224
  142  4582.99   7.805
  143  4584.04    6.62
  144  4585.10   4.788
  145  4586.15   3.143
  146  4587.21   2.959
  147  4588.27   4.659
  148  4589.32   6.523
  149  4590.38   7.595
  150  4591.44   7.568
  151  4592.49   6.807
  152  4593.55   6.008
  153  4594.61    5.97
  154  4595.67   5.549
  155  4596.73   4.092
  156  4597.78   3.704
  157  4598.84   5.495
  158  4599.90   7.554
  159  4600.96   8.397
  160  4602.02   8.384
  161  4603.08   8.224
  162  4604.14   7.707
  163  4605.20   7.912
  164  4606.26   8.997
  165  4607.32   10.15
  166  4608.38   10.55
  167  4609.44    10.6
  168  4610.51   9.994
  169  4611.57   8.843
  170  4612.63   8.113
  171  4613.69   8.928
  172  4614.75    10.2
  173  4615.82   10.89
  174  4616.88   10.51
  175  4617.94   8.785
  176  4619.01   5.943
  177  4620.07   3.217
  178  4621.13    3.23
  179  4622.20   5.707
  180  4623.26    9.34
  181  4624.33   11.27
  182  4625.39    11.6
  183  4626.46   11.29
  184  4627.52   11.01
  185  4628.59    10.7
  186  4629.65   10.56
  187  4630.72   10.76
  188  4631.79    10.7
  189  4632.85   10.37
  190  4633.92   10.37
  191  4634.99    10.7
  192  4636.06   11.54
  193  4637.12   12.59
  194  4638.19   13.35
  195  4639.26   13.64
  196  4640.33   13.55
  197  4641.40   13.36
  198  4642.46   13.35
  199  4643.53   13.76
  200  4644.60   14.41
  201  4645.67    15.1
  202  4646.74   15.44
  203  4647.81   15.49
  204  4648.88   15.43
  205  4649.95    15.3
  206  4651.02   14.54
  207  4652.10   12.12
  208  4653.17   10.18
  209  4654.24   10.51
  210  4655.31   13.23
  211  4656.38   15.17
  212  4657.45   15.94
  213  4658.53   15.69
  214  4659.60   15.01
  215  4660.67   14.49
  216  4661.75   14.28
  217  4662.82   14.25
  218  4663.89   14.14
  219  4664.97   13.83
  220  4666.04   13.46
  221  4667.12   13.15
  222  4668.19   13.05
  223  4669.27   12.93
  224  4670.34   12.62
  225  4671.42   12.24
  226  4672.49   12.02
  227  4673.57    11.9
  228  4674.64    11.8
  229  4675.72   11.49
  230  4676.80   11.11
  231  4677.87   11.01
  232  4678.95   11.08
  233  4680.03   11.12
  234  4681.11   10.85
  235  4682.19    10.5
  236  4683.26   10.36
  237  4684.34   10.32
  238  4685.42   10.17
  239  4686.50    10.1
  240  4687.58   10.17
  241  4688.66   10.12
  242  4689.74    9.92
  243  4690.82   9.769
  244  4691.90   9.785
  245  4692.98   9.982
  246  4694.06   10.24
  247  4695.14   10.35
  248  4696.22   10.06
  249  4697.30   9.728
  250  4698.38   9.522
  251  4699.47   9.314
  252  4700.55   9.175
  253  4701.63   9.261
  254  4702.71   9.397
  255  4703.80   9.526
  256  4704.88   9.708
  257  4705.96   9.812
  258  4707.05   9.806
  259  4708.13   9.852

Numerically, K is 8.4 angstrom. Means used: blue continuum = 4.88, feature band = 7.09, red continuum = 12.3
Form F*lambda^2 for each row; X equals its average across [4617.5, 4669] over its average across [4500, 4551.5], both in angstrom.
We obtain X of 2.32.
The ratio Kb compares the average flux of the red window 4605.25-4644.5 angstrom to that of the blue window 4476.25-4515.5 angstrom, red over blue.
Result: 1.93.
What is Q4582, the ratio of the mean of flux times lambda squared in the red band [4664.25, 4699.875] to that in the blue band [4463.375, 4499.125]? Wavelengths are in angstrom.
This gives 2.46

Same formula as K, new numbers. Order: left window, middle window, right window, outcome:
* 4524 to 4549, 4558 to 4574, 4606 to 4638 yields 6.23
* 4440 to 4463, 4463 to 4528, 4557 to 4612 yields 5.57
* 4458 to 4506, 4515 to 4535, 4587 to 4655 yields 5.74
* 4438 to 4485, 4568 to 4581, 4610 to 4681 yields 3.30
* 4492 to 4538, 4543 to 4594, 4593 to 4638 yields 6.78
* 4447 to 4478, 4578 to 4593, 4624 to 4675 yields 5.22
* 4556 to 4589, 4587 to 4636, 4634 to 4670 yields 6.59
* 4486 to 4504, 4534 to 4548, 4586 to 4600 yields -3.36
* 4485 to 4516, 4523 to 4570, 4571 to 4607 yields 3.15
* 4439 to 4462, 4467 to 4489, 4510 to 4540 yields -2.38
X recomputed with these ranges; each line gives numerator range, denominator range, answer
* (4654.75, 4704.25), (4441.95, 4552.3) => 2.40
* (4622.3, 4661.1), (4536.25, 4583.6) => 2.13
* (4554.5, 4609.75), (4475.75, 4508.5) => 1.24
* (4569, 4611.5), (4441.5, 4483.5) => 1.54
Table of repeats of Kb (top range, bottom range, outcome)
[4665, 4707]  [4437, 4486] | 2.21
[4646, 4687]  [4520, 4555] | 2.15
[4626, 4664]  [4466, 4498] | 2.53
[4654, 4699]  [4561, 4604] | 2.05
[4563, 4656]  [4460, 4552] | 1.66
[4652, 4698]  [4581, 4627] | 1.57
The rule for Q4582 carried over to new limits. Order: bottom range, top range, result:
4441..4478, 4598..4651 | 2.41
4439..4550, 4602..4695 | 2.37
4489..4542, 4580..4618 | 1.53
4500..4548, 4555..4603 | 1.11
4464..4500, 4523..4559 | 1.30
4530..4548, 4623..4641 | 1.91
